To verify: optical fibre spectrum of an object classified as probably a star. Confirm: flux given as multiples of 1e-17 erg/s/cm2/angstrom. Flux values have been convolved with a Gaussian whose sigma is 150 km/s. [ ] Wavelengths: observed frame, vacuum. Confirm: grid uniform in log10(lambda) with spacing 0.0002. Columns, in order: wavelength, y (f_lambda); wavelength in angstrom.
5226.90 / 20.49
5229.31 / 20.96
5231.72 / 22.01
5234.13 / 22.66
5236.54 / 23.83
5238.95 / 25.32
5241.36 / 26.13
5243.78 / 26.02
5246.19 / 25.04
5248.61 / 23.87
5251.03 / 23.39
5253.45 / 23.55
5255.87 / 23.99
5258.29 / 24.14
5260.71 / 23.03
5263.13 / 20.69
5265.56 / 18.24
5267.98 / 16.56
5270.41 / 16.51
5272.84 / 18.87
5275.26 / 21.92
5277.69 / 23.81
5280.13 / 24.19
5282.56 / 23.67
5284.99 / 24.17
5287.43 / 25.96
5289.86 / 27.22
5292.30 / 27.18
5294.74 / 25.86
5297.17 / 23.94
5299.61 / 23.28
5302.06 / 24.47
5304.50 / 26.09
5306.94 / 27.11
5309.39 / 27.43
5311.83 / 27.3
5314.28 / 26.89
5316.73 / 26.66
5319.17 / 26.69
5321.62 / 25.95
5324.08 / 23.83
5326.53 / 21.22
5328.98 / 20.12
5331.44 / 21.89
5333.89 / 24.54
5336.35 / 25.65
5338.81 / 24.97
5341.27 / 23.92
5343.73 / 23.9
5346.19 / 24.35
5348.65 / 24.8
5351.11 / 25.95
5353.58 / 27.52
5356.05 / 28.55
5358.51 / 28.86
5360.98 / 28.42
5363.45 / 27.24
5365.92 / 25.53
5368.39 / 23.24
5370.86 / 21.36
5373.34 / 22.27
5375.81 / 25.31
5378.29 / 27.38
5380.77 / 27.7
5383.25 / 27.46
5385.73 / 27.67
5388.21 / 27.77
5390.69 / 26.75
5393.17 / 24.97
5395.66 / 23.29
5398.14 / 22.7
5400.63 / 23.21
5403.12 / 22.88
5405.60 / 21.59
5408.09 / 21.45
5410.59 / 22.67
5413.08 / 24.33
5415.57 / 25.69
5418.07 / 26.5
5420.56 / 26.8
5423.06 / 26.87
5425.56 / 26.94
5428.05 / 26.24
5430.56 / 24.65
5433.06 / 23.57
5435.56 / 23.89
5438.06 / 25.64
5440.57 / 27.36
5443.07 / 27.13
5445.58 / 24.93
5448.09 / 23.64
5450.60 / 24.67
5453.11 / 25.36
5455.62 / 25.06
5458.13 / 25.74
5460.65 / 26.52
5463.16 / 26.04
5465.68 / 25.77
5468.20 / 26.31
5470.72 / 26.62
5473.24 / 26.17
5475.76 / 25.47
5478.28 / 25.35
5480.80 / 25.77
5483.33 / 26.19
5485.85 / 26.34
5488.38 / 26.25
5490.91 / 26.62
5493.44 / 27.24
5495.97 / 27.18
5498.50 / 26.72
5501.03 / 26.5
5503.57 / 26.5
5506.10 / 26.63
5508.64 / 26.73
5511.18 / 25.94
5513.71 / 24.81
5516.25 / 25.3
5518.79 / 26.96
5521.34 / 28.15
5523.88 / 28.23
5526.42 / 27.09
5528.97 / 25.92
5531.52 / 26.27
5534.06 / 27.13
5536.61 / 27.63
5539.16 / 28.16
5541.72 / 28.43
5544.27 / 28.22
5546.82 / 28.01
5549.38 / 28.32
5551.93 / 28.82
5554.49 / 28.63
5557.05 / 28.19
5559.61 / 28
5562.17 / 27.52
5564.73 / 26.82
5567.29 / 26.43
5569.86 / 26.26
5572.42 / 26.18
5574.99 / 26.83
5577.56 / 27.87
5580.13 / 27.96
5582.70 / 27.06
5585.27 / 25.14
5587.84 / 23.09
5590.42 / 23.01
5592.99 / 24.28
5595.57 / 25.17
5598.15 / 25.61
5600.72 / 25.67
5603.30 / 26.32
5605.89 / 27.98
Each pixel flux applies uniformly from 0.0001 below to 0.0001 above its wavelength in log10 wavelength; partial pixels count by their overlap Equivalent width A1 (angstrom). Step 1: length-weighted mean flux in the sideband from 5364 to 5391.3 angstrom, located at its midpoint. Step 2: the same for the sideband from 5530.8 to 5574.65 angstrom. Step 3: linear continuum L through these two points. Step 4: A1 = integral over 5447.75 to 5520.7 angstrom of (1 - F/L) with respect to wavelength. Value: 2.1 angstrom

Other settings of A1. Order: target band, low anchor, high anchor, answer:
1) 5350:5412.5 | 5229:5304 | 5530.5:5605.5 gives -1.6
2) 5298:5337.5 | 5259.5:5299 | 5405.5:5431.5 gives -2.8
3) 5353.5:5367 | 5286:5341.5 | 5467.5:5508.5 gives -1.2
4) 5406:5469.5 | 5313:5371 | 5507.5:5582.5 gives 2.1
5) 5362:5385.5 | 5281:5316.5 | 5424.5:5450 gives 0.1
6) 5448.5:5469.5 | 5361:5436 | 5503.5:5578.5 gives 0.3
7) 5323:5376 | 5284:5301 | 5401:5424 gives 0.3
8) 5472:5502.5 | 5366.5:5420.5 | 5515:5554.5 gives 0.3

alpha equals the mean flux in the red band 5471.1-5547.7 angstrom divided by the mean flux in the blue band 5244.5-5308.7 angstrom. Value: 1.14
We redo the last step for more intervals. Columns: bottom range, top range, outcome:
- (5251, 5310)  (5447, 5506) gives 1.11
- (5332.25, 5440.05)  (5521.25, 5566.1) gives 1.10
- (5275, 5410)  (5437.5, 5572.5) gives 1.06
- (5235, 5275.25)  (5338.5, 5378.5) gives 1.14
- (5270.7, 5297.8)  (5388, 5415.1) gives 0.99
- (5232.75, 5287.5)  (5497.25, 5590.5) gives 1.18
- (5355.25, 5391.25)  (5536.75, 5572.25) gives 1.05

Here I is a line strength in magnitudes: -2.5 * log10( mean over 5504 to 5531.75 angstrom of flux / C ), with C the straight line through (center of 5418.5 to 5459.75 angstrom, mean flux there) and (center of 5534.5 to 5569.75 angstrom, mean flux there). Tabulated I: 0.02 mag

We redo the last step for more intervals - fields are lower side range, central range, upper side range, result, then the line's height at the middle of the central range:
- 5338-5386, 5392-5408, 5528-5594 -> 0.134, 26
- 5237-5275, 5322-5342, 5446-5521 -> 0.011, 23.6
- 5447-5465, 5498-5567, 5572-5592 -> -0.066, 25.6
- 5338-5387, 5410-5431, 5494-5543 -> 0.019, 26.2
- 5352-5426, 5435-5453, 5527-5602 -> 0.019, 25.8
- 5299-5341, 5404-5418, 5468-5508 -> 0.102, 25.7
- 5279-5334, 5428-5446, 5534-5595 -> 0.026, 26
